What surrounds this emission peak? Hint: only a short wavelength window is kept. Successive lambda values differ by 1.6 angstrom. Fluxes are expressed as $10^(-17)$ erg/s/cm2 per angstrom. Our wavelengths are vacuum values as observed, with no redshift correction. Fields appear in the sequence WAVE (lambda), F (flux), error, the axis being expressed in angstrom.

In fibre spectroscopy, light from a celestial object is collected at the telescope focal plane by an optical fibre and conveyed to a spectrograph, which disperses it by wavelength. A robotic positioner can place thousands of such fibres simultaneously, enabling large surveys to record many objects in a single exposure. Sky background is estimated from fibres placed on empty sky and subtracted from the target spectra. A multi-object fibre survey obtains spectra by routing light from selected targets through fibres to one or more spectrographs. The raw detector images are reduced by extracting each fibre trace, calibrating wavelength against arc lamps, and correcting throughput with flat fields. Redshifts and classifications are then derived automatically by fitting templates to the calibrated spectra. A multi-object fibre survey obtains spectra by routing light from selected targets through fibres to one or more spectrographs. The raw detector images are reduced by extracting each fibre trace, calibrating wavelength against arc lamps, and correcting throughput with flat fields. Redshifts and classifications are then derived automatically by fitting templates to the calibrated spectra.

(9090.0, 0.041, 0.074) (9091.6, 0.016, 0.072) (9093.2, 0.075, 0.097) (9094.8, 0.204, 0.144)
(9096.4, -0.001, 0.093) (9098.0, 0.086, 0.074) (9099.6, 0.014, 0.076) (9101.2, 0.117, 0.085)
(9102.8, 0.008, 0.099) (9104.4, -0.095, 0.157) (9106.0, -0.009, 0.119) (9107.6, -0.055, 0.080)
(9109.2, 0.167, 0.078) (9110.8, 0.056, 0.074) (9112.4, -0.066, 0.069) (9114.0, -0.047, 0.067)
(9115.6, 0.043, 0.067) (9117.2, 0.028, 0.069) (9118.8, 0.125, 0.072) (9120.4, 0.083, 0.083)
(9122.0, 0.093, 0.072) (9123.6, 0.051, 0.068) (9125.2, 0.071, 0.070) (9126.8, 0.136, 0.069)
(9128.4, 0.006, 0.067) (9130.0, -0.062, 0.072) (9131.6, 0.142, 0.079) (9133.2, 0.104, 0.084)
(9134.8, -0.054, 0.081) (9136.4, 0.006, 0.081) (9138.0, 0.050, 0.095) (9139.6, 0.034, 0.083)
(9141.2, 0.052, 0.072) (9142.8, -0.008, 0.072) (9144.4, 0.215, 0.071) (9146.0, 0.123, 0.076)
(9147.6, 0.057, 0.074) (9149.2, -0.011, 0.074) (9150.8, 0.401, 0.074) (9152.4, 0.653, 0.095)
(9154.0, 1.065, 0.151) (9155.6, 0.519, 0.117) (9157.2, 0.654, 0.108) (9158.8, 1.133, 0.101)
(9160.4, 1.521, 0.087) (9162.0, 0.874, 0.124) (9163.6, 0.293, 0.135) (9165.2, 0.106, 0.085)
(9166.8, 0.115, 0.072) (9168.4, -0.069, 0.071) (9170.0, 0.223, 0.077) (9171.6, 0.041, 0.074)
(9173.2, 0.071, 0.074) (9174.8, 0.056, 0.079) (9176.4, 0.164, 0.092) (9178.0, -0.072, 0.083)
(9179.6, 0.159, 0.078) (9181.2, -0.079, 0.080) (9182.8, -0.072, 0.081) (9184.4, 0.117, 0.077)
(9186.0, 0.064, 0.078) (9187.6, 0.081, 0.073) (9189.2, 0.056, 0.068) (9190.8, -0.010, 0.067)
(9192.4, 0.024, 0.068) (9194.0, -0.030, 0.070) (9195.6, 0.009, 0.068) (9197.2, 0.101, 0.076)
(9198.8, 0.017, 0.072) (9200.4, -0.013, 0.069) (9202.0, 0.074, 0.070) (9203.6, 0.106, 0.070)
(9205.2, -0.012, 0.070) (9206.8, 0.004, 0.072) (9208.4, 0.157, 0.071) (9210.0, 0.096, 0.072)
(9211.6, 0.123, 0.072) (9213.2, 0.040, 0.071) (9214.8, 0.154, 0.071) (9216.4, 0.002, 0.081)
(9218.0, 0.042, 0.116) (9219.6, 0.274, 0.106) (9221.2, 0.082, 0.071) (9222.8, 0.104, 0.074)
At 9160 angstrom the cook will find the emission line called [O II]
